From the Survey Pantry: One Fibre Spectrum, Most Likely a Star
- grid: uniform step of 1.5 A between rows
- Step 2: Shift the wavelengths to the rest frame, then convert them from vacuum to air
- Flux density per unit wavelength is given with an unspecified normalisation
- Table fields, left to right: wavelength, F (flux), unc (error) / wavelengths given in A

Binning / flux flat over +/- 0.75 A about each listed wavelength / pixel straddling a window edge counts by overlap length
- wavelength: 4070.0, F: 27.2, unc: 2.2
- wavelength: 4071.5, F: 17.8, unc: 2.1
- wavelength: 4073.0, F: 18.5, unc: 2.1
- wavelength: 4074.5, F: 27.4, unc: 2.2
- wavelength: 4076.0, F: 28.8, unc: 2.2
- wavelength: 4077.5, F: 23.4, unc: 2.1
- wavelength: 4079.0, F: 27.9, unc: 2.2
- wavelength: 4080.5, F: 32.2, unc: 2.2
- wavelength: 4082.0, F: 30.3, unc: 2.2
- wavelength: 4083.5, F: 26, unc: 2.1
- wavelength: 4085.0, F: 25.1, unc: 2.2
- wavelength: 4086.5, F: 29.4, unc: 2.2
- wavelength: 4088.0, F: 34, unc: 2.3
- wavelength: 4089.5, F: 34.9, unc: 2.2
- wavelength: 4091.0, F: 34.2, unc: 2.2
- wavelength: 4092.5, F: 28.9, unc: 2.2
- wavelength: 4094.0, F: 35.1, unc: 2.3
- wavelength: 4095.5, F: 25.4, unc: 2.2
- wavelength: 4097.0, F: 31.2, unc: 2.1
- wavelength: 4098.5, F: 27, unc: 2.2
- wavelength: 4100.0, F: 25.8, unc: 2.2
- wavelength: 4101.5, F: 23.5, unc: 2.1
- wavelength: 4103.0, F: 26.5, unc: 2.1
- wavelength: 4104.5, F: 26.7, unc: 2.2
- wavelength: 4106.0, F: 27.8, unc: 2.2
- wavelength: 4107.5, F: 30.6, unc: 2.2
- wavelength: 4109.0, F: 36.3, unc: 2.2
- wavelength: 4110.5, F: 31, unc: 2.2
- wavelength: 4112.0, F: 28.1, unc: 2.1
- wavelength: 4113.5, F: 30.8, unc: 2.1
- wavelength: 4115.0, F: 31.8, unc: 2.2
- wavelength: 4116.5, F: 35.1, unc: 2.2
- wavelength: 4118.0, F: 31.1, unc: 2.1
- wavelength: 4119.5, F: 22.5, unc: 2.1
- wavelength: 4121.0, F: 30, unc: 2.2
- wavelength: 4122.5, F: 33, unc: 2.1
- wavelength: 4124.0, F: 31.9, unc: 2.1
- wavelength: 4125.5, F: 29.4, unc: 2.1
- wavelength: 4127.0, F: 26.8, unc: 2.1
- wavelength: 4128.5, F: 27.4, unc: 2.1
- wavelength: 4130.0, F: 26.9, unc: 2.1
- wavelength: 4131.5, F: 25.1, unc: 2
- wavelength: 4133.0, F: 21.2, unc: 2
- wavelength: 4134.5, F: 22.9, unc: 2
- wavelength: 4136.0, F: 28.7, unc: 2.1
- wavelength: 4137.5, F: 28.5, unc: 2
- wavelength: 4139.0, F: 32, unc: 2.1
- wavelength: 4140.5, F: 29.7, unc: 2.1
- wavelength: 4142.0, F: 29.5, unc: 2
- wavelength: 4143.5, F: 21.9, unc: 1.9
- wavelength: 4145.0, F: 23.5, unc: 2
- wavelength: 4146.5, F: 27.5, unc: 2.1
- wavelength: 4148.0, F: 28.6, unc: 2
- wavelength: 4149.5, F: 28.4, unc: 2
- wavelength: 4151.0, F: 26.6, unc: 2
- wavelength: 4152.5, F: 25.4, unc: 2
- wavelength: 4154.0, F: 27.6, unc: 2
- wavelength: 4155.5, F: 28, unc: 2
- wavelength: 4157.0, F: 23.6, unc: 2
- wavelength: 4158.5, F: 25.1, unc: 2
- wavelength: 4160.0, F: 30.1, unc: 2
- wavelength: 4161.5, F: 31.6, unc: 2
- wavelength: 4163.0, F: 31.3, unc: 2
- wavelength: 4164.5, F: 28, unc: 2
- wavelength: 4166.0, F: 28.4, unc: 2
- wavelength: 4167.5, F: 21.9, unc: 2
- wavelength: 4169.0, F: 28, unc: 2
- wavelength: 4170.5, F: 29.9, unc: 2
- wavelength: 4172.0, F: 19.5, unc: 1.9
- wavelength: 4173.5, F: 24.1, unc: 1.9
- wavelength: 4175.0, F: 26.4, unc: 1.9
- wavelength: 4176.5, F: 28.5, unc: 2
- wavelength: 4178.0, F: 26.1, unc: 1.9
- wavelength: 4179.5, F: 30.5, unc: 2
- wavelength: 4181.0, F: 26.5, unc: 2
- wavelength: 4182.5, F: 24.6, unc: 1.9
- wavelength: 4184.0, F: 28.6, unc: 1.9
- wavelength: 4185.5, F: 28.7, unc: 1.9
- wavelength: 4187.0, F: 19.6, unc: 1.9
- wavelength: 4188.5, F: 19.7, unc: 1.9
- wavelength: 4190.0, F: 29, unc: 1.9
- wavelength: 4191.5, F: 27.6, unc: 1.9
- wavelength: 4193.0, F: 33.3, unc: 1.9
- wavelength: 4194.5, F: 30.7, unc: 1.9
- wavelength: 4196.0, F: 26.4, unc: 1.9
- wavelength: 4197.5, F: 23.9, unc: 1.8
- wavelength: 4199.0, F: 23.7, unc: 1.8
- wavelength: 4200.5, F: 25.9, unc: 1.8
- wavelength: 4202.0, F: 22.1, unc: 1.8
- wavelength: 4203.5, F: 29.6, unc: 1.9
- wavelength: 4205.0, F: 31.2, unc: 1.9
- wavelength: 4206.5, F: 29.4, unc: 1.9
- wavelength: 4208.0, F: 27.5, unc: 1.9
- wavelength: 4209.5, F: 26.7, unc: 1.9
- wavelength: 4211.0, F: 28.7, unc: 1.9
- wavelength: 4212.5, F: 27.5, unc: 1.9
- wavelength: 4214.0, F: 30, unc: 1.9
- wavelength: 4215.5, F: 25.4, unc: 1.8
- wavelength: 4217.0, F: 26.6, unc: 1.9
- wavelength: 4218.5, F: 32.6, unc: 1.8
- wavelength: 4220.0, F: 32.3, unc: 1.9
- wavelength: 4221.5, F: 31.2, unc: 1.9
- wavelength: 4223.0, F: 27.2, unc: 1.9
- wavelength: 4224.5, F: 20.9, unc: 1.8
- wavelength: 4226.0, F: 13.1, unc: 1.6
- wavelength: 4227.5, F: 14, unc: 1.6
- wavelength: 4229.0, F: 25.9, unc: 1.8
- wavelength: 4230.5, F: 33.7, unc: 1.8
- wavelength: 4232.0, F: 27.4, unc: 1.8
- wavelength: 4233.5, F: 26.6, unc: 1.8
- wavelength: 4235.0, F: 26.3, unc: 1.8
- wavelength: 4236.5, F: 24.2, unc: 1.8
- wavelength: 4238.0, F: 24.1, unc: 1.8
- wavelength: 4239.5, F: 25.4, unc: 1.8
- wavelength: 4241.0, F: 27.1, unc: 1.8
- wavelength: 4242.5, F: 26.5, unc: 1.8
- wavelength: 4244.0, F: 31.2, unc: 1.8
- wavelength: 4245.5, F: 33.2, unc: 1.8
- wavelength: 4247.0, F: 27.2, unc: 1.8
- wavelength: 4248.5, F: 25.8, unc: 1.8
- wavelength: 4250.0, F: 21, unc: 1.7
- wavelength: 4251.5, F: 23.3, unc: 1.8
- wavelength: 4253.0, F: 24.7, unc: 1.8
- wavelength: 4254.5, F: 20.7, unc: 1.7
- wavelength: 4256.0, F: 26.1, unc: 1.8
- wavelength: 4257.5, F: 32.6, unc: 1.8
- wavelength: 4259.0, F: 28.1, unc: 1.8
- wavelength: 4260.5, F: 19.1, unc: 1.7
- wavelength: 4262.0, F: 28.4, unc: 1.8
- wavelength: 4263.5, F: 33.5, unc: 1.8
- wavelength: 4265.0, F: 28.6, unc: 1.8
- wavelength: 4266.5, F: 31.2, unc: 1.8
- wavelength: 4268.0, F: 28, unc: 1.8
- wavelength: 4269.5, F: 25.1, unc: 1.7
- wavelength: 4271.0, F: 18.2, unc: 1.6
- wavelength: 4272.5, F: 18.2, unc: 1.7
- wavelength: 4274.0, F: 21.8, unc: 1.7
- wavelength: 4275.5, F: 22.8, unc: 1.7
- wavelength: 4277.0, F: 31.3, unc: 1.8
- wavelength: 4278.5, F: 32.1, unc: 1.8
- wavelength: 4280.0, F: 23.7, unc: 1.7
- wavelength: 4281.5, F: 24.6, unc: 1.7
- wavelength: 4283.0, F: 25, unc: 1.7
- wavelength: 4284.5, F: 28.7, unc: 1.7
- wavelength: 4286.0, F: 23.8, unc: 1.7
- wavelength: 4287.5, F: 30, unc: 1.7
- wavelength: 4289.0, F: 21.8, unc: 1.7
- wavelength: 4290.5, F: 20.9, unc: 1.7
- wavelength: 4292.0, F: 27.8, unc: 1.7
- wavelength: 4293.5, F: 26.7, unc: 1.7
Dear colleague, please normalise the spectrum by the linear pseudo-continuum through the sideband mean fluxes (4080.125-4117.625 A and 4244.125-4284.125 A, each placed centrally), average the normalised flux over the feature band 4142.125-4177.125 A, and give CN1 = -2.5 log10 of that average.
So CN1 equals 0.069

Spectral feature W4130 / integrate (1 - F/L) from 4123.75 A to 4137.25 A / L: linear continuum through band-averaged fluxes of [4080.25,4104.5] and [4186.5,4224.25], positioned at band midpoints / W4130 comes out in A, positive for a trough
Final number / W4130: 1.0 A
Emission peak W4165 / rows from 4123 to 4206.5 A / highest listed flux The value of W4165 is 33.3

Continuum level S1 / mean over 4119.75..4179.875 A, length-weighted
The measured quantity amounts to 27.3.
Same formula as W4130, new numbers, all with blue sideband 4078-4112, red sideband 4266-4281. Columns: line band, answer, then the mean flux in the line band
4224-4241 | 1.39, 24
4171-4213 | 0.68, 26.7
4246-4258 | 0.22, 25.2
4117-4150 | 1.05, 27.6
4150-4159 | 0.60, 26.1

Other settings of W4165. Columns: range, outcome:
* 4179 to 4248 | 33.7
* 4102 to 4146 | 36.3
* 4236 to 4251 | 33.2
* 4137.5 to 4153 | 32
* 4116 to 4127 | 35.1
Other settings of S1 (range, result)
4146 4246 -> 26.9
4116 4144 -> 28.1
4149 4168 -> 27.4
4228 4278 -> 26.2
